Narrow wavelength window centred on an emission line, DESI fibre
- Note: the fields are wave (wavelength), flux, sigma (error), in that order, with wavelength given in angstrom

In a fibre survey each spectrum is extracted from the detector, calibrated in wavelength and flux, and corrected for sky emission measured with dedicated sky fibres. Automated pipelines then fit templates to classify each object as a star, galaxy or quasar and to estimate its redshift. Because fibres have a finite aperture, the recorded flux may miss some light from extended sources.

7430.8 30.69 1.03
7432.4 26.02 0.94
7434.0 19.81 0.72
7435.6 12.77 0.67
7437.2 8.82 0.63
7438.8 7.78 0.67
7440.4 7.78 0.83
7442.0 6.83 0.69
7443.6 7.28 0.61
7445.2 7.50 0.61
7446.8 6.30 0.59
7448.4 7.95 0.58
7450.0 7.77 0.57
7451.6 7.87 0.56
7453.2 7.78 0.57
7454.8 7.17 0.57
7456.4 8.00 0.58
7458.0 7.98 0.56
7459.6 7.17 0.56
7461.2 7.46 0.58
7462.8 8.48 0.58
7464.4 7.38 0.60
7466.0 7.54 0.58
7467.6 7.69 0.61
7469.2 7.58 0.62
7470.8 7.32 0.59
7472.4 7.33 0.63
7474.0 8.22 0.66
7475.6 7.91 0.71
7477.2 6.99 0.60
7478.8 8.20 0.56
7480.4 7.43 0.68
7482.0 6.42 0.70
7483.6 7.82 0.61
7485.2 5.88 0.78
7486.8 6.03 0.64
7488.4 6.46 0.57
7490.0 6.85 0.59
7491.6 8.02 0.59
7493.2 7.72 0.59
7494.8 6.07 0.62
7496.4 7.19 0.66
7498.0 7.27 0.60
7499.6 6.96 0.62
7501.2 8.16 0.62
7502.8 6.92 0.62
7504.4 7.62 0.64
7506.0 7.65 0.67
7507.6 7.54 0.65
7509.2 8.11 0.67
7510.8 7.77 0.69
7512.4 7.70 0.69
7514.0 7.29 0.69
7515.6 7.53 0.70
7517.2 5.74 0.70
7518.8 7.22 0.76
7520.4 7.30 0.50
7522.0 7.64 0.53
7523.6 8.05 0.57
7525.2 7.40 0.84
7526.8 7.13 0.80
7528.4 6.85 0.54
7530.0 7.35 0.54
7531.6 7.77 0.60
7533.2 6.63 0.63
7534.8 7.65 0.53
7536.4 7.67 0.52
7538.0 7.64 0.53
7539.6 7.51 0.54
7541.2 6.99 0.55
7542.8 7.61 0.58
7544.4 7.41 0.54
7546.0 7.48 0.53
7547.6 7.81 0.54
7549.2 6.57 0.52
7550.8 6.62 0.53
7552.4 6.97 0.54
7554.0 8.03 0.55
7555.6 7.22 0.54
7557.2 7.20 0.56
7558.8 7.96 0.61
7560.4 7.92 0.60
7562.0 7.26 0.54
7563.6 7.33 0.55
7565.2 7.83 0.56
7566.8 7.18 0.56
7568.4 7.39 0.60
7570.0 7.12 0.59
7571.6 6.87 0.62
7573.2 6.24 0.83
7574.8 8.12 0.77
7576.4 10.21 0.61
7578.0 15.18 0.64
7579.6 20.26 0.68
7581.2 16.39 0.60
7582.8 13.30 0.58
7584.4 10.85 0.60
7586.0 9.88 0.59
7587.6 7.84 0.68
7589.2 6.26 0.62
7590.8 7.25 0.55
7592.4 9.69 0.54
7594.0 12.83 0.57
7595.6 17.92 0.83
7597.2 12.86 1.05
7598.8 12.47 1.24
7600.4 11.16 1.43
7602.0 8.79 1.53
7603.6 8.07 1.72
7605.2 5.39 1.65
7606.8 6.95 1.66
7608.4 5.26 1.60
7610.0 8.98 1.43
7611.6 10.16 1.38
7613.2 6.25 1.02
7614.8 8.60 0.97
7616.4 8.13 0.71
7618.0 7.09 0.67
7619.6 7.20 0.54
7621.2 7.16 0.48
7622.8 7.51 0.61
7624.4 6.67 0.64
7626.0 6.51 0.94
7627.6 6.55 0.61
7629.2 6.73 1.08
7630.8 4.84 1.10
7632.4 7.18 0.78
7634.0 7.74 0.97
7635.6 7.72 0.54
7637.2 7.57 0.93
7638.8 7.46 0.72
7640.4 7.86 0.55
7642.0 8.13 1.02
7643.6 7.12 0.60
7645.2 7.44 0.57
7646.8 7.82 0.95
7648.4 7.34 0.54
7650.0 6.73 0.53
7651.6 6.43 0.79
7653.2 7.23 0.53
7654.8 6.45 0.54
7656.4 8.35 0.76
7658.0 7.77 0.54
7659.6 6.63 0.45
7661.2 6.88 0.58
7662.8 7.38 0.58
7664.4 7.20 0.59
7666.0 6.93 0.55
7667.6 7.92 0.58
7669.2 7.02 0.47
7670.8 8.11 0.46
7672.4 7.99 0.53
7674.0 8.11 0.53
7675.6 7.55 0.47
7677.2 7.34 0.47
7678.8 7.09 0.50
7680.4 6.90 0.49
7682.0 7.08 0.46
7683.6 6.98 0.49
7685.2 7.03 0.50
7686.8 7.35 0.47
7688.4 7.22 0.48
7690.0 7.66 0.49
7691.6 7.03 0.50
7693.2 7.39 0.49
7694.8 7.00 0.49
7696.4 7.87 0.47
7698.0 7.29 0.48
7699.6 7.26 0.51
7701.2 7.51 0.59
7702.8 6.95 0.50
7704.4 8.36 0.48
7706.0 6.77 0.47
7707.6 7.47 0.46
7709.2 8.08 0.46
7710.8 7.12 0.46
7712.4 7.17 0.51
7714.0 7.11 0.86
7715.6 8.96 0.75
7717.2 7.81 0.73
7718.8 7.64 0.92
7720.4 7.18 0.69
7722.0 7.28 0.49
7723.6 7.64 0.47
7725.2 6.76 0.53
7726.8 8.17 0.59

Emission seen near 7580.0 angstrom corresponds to [S II]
